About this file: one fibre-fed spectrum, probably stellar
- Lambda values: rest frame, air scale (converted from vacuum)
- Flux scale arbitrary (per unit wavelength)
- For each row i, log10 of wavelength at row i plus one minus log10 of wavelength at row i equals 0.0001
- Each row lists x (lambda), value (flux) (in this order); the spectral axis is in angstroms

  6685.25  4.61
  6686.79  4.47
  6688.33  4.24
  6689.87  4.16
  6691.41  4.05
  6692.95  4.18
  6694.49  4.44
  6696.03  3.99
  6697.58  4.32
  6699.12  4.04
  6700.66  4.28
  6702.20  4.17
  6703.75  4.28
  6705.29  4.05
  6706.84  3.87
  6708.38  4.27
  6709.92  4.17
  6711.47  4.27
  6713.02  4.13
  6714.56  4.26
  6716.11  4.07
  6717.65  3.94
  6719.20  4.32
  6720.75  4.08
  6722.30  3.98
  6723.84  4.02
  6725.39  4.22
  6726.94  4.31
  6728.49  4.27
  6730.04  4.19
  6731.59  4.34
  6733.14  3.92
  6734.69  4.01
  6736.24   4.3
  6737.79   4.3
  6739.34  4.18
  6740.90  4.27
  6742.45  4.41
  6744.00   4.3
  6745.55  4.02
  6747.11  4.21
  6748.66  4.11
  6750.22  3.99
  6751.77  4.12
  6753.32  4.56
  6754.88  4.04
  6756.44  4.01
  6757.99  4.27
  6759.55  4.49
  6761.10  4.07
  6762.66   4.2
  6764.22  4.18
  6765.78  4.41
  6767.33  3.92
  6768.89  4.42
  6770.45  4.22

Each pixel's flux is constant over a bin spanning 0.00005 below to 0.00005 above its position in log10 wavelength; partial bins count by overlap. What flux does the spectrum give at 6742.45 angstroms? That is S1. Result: 4.41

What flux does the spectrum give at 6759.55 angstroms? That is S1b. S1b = 4.49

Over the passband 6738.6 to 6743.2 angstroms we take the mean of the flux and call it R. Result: 4.28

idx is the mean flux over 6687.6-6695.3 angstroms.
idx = 4.22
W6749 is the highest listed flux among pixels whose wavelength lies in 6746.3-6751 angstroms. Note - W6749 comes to 4.21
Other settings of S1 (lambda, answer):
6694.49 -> 4.44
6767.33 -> 3.92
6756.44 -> 4.01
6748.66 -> 4.11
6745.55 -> 4.02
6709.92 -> 4.17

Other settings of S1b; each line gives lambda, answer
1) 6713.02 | 4.13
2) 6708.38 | 4.27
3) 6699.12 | 4.04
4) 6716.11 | 4.07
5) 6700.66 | 4.28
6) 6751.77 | 4.12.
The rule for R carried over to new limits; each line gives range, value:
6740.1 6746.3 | 4.25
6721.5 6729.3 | 4.16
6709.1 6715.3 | 4.21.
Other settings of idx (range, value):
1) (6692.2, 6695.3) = 4.31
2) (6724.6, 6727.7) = 4.26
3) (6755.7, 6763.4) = 4.21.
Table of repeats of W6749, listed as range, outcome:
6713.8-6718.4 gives 4.26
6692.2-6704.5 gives 4.44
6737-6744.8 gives 4.41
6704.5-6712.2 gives 4.27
